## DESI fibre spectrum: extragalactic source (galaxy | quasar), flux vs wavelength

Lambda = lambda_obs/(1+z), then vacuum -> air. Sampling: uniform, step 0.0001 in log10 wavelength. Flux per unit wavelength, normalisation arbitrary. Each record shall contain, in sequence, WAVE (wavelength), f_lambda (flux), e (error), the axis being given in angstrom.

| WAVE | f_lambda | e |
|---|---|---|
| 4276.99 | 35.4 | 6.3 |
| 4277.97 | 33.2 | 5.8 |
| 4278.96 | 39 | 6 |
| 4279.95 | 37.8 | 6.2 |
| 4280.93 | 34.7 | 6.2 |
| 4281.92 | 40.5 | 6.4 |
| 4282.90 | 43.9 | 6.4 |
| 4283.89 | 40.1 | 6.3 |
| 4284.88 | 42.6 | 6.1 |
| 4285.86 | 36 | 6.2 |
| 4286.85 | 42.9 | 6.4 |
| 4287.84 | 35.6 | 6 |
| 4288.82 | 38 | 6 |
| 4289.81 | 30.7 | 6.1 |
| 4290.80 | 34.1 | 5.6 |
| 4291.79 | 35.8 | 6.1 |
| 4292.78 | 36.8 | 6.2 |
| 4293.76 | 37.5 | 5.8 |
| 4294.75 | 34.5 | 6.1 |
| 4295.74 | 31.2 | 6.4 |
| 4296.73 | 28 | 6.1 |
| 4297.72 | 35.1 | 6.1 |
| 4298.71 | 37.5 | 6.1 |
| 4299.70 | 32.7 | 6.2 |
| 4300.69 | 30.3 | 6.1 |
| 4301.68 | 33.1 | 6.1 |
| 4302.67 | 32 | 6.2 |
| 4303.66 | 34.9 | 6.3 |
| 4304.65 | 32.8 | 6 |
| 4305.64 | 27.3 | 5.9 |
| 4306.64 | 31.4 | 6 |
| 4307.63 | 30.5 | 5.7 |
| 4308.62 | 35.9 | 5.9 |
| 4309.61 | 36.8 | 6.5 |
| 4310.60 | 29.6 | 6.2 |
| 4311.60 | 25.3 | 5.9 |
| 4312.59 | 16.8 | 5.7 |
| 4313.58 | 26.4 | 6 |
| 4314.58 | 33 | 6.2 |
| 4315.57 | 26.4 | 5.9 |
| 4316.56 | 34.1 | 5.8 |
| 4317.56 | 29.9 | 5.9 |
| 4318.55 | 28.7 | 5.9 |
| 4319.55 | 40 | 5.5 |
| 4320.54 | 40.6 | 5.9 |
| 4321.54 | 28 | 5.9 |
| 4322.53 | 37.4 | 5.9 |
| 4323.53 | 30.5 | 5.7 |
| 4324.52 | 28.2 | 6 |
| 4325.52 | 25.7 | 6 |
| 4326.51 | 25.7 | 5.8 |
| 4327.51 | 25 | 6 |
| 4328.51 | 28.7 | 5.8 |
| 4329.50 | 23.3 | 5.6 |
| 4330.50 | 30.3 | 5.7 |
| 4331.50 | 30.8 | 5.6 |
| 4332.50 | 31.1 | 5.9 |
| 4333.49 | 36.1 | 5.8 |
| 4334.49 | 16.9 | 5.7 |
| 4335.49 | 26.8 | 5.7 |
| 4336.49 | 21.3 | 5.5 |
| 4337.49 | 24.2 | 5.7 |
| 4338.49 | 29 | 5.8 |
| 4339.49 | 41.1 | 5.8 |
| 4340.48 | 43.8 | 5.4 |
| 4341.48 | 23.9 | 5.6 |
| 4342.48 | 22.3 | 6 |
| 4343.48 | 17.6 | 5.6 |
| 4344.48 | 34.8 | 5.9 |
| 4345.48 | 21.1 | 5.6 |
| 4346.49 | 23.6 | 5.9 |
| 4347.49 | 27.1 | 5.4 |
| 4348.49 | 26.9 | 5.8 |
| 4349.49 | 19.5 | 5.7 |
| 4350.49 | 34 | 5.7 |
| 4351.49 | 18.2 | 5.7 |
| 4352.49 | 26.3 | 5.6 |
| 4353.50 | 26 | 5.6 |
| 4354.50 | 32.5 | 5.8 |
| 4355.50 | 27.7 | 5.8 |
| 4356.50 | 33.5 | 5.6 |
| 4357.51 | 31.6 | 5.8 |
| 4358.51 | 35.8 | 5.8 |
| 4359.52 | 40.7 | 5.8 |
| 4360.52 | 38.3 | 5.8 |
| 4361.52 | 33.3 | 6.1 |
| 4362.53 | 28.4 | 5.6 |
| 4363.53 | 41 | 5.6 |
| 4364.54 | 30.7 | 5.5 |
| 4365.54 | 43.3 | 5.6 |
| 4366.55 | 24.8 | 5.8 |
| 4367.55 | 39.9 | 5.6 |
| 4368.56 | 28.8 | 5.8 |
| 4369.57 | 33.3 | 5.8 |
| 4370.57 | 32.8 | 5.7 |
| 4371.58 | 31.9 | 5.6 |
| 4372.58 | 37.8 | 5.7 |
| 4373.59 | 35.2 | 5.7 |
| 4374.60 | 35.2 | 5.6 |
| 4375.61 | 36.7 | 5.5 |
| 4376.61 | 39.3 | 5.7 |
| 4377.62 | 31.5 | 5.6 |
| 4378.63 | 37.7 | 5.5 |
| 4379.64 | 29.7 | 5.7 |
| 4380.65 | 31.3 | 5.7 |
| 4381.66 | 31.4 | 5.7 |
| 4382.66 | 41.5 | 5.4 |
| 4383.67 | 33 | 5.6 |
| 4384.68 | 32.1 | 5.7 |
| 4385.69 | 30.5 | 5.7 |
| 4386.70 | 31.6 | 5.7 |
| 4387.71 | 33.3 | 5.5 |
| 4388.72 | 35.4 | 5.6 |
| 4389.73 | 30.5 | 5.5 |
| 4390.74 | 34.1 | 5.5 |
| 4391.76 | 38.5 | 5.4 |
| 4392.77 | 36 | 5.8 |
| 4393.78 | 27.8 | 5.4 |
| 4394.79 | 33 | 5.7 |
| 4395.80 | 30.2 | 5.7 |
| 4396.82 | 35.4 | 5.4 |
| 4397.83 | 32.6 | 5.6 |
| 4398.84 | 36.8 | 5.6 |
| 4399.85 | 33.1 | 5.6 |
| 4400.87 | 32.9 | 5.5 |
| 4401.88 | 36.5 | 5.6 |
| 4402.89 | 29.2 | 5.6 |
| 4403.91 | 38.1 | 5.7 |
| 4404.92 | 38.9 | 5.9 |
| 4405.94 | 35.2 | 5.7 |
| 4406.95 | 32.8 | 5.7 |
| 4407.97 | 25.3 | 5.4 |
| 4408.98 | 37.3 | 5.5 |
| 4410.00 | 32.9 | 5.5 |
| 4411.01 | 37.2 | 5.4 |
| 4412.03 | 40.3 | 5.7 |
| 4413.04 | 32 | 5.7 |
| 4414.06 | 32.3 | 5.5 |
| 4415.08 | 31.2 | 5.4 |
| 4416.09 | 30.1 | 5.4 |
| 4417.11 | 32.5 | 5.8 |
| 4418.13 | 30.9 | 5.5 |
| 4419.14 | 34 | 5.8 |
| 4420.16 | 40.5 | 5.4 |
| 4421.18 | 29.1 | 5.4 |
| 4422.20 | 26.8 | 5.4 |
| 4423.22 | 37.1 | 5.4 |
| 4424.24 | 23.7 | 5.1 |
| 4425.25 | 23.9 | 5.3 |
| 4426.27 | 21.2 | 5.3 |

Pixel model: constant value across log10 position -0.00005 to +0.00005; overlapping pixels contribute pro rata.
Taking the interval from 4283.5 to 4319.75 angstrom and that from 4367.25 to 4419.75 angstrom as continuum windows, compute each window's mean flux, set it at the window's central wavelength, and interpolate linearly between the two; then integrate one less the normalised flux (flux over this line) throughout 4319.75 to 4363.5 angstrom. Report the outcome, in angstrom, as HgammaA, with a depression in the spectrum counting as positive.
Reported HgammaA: 5.41 angstrom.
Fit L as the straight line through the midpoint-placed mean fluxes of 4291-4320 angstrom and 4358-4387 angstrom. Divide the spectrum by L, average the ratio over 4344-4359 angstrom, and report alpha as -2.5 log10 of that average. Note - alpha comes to 0.20 mag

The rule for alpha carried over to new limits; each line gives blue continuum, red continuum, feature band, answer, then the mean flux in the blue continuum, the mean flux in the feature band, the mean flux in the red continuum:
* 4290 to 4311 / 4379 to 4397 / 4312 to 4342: 0.129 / 33.2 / 29.4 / 33.1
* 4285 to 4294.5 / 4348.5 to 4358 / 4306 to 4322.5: 0.072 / 36.6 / 31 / 27.7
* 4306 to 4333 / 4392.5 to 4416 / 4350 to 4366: -0.029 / 30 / 32.6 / 33.7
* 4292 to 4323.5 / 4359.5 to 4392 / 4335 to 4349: 0.208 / 32.1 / 27.4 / 34.2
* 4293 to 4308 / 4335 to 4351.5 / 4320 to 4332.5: -0.011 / 32.7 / 29.6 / 27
